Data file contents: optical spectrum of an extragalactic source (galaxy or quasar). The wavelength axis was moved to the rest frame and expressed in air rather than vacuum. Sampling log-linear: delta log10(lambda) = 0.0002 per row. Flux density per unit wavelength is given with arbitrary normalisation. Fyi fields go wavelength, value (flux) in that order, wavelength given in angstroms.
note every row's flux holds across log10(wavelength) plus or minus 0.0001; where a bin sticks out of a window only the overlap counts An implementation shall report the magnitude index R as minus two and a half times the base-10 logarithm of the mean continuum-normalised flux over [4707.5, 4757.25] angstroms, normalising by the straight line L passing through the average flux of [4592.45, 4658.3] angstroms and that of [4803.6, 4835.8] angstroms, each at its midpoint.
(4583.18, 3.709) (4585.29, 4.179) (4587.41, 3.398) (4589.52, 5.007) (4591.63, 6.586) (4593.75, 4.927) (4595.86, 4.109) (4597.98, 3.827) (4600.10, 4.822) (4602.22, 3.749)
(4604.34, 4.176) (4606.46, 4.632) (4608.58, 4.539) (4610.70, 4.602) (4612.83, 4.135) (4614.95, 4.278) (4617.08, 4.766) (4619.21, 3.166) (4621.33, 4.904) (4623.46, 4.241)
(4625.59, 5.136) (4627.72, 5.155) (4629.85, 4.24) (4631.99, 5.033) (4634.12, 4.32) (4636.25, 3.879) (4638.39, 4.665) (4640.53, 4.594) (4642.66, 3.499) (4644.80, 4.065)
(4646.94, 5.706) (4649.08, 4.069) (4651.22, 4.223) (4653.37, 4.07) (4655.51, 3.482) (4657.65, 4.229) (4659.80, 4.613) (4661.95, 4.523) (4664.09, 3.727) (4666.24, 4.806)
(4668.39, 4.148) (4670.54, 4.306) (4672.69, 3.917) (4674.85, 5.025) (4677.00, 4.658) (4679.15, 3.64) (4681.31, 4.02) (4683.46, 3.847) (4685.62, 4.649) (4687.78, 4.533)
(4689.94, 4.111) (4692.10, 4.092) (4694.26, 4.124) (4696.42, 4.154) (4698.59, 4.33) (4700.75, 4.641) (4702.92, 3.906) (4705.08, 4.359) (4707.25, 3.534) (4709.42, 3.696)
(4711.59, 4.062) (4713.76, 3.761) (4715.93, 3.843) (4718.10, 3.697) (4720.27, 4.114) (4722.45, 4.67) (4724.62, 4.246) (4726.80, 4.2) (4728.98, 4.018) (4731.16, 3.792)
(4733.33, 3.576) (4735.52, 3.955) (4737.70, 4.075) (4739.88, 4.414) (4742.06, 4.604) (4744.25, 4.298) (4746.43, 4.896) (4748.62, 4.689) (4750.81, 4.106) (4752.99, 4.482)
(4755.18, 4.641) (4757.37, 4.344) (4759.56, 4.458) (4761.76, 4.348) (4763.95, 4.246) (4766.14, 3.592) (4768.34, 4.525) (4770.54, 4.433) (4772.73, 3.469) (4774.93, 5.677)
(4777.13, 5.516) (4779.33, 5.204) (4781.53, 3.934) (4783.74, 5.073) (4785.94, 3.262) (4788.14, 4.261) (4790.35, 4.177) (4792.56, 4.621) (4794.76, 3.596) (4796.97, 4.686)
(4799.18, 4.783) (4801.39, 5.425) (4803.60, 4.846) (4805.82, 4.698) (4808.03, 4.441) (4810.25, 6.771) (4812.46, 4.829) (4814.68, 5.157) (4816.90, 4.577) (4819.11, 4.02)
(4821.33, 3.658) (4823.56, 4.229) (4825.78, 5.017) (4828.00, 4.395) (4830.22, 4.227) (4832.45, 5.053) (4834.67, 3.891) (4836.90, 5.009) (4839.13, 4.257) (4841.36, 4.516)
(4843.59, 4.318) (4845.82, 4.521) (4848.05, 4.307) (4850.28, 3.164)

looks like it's 0.09 mag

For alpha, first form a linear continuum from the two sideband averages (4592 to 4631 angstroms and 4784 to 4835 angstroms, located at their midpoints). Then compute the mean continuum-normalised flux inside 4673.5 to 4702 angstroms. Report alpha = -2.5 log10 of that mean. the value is 0.05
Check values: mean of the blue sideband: 4.45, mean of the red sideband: 4.57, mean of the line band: 4.29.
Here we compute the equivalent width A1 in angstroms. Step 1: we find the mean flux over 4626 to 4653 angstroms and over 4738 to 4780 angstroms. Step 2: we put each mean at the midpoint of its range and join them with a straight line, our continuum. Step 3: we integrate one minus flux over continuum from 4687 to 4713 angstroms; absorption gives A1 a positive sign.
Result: 2.1 angstroms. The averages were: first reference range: 4.46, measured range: 4.12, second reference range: 4.51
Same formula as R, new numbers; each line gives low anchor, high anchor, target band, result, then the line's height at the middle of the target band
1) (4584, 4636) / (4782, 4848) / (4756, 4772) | 0.07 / 4.54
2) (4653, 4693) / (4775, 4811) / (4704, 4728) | 0.10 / 4.41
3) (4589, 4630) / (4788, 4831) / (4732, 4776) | 0.07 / 4.61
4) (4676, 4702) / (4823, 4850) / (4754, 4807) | -0.03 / 4.36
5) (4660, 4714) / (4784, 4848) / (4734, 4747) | 0.00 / 4.34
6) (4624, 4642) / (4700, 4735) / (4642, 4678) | 0.02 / 4.4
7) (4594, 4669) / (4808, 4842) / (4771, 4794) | 0.02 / 4.57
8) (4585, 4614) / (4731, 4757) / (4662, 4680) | 0.02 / 4.4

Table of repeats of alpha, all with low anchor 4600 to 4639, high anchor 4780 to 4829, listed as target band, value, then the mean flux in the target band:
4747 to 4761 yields 0.016 mag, 4.47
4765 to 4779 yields -0.006 mag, 4.57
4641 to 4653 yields 0.035 mag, 4.31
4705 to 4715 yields 0.175 mag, 3.83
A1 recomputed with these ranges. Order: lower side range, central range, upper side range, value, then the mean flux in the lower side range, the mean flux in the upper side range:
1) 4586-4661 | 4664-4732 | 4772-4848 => 5.12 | 4.42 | 4.59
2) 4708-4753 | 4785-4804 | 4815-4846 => -0.34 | 4.14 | 4.42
